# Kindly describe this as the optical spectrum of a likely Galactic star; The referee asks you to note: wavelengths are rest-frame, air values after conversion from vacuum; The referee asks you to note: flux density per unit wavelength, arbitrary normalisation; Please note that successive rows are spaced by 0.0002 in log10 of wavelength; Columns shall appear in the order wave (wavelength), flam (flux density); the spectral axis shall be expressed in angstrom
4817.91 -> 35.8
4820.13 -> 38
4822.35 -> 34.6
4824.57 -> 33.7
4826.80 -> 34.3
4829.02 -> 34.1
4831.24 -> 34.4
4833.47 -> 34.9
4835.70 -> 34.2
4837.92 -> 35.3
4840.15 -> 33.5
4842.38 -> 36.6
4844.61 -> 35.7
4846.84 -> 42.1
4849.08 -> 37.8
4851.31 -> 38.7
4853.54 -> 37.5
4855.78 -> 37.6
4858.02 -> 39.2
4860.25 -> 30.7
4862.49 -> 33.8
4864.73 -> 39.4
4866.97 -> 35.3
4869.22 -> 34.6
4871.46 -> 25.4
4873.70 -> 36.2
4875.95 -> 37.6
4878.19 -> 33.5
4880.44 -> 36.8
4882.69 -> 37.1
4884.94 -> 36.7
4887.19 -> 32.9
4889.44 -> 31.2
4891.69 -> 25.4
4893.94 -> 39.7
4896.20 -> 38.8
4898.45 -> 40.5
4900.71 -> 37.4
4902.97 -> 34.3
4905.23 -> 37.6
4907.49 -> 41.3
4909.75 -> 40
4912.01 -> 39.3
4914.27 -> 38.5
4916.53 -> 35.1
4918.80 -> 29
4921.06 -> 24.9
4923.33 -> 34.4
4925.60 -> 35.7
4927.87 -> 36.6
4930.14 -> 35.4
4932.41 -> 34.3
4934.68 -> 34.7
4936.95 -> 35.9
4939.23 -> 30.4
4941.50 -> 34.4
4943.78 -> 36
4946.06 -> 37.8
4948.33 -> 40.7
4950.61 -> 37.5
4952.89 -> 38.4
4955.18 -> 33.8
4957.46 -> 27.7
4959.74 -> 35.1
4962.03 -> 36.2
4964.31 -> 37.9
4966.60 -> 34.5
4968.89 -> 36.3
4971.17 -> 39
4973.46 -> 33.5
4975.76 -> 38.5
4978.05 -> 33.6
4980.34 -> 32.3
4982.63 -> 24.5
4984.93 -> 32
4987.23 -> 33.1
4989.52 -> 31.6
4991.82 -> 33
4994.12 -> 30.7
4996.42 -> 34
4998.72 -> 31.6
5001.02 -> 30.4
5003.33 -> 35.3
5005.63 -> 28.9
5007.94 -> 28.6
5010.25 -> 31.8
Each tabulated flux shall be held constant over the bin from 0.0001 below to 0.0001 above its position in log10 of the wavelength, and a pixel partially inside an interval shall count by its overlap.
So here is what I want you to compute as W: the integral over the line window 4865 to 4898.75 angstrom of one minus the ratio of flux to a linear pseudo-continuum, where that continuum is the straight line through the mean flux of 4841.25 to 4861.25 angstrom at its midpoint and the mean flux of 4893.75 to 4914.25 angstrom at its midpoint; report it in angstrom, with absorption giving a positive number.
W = 3.0 angstrom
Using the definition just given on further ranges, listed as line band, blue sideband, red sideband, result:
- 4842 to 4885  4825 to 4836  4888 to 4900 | -1.7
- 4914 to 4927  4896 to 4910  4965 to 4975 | 1.8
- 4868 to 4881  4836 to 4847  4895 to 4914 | 1.2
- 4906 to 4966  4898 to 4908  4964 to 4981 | 2.3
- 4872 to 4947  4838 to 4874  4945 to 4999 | -0.4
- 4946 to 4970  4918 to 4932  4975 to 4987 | -2.6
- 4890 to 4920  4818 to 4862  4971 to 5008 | -1.9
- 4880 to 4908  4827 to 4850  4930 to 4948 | -0.5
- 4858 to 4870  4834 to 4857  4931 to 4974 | 0.5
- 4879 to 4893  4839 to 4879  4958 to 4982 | 0.9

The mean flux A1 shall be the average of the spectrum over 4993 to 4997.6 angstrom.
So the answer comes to 32.4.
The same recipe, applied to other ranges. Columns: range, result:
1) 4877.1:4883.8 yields 35.8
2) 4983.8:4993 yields 32.4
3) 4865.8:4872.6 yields 31.8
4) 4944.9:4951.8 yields 38.7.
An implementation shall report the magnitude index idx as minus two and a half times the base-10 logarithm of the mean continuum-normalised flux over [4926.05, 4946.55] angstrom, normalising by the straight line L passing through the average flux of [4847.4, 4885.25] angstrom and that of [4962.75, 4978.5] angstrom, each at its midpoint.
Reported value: 0.04 mag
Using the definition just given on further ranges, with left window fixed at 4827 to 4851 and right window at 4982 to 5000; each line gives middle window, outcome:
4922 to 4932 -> -0.059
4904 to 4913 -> -0.166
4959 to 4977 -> -0.134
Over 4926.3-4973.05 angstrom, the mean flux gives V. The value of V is 35.6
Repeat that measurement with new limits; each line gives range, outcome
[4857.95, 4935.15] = 35.2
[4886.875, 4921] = 35.8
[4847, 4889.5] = 35.6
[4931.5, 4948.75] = 35.3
